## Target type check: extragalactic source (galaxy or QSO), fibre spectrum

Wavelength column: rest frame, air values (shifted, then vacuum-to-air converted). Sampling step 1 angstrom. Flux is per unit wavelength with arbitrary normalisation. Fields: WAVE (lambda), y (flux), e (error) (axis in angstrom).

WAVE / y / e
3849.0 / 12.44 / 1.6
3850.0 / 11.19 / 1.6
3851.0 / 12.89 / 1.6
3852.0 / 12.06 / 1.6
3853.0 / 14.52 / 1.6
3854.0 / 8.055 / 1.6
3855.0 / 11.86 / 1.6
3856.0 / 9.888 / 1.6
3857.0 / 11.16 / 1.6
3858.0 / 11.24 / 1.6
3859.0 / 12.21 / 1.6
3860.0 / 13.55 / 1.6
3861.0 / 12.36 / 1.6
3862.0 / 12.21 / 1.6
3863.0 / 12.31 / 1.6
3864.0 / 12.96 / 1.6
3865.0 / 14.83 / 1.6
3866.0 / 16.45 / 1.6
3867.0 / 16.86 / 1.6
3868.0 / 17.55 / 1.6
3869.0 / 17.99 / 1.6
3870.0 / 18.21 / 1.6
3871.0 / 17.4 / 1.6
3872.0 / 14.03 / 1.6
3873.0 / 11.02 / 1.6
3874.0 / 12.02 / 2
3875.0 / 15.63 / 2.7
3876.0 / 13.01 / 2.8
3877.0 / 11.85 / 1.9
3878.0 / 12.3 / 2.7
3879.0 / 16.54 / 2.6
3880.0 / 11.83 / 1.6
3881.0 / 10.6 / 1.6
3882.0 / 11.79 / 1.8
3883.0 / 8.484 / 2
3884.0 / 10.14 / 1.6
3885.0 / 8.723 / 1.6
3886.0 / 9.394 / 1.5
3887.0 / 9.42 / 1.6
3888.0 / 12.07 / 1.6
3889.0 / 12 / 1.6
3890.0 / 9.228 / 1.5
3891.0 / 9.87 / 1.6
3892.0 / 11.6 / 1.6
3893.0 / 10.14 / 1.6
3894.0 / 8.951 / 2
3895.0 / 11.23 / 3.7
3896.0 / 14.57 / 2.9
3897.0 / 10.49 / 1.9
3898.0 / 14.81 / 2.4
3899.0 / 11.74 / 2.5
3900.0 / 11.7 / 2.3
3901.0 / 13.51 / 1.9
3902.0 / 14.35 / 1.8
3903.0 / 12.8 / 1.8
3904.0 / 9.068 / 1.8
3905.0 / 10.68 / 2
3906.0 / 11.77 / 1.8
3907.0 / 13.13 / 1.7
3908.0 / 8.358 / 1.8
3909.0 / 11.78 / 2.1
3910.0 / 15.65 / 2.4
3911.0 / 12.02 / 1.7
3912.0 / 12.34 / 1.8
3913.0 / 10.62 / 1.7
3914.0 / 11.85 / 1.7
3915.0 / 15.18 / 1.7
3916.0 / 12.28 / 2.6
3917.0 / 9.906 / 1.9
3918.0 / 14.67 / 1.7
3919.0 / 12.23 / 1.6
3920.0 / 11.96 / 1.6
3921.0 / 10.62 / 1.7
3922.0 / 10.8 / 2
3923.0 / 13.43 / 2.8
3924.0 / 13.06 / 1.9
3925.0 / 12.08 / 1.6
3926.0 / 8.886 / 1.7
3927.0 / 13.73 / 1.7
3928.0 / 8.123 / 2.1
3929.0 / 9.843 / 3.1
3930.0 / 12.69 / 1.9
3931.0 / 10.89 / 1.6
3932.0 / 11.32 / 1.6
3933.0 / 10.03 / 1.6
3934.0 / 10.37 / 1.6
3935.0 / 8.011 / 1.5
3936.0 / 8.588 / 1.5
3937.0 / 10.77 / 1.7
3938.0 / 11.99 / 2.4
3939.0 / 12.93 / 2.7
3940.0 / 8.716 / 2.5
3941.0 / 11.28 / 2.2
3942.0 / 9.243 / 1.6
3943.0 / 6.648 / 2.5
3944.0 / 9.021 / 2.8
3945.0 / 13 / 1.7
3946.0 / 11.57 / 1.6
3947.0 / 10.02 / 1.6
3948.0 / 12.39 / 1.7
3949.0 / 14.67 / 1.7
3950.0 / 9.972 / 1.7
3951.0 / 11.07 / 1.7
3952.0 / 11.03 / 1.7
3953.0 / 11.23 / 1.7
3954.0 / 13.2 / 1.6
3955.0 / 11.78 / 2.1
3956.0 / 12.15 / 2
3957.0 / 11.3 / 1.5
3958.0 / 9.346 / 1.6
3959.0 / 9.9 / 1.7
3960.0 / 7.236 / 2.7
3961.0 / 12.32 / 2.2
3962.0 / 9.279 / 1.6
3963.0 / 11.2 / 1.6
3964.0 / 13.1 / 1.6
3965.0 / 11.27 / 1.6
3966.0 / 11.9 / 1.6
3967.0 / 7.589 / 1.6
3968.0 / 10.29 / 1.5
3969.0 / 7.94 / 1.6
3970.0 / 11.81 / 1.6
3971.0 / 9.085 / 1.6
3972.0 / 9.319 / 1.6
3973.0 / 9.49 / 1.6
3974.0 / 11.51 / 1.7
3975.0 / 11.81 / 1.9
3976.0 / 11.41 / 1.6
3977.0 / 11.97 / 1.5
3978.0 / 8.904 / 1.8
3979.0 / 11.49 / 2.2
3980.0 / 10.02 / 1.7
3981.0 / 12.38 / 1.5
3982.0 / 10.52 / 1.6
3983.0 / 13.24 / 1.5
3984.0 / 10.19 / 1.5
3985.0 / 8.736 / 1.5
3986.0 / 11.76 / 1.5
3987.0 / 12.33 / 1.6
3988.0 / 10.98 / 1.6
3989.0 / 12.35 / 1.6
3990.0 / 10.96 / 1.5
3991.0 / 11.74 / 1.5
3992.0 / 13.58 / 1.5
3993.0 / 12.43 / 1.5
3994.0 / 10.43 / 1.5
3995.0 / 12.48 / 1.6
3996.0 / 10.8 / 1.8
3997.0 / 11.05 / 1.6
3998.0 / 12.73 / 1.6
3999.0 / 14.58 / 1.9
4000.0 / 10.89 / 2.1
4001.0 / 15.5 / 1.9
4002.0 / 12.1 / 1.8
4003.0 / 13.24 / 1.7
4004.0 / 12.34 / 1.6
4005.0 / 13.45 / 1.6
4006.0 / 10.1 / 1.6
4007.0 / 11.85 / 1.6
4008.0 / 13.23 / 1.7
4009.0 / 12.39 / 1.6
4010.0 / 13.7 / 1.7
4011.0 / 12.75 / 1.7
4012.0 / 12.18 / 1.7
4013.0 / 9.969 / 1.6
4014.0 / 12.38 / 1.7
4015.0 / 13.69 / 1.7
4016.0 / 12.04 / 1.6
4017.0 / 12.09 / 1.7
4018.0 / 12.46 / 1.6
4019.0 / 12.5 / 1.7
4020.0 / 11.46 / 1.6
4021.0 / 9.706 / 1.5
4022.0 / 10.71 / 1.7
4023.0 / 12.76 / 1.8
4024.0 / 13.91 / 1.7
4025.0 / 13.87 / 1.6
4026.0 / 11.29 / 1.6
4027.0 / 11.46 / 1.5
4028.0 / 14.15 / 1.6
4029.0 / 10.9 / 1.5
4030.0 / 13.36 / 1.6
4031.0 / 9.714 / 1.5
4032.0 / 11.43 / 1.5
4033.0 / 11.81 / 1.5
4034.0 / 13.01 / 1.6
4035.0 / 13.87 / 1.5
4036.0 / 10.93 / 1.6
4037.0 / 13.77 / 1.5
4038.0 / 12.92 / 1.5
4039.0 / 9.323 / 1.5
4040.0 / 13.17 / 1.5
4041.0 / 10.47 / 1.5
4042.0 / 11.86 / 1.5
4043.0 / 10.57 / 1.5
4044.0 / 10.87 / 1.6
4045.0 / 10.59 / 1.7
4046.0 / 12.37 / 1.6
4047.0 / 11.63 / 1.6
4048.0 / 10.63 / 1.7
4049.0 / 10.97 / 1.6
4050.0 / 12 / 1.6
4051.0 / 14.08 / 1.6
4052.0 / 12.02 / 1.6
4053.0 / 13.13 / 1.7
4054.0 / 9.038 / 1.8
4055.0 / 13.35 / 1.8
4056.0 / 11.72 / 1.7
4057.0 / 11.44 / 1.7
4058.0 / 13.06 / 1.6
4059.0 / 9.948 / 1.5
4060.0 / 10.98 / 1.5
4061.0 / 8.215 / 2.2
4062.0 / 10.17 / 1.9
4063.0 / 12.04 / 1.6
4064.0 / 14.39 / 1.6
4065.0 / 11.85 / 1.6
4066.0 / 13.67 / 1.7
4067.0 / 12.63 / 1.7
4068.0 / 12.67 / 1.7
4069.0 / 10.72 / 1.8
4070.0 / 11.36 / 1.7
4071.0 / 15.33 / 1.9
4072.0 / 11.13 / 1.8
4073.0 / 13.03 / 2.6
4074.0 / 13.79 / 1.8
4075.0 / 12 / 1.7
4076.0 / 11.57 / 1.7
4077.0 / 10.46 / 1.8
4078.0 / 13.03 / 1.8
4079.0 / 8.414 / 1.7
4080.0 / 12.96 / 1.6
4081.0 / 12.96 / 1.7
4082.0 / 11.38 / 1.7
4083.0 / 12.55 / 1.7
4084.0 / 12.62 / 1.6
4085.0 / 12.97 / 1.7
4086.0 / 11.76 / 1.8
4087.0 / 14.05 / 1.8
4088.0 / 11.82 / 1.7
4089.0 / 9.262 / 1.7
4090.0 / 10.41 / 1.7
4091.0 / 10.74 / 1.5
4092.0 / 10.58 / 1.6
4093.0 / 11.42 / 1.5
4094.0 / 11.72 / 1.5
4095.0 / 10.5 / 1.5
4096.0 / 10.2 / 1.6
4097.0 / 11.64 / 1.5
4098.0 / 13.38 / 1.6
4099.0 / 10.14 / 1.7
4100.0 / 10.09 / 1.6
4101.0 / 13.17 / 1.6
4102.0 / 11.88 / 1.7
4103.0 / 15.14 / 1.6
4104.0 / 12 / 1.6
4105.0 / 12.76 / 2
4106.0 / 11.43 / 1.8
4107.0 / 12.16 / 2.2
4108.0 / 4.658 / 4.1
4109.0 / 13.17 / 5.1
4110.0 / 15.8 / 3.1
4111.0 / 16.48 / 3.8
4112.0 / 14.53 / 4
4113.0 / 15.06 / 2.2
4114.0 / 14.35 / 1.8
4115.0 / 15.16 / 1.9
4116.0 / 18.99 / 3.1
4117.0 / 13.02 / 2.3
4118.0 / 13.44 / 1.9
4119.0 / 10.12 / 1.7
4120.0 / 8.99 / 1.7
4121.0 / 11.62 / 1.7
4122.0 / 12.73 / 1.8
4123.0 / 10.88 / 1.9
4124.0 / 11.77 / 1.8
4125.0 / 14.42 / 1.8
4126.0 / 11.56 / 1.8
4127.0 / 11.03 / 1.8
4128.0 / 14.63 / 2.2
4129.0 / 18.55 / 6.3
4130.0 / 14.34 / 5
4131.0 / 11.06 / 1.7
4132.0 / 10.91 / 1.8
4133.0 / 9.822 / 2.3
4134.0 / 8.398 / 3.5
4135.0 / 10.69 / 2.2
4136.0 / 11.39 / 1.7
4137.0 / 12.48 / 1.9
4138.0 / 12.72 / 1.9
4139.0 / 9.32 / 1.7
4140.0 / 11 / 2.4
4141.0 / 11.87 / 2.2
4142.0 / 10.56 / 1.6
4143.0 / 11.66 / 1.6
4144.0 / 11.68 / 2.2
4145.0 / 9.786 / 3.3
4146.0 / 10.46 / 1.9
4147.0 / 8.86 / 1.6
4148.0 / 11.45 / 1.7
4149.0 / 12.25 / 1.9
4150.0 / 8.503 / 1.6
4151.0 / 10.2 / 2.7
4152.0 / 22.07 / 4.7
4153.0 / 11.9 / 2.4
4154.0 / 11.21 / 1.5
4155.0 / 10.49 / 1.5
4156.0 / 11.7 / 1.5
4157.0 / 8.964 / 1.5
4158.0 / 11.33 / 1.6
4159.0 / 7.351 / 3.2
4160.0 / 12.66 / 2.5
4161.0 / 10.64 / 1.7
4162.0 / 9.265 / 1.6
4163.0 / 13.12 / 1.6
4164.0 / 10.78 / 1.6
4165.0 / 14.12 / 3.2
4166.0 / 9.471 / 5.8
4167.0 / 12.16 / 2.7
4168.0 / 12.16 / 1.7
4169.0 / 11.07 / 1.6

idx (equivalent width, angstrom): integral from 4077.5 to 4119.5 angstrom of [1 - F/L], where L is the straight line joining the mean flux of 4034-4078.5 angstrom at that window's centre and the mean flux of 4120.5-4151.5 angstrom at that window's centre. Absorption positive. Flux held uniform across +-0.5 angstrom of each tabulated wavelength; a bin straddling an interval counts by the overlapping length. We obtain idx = -2.3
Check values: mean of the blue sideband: 11.9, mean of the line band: 12.3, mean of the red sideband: 11.5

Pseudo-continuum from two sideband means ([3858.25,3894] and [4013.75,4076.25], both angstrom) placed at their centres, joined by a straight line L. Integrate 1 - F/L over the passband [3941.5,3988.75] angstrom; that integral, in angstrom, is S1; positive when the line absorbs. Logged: 5.8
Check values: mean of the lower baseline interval 12.7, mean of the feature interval 10.8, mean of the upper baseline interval 12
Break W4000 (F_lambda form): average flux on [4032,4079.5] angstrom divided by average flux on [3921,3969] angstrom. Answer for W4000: 1.1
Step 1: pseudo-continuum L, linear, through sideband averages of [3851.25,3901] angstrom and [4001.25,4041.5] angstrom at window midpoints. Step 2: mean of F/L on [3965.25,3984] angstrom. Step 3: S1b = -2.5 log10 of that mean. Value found 0.159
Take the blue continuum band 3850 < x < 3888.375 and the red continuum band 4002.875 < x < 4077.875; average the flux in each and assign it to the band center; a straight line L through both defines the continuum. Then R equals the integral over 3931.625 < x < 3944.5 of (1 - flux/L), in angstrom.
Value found 2.6 angstrom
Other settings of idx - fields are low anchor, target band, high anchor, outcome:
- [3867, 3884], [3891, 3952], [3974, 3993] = 6.43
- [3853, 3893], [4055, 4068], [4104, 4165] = 0.38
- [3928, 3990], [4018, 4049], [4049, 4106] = -1.04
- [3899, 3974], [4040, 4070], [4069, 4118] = 1.01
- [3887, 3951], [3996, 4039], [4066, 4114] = -1.78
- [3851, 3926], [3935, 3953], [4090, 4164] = 2.25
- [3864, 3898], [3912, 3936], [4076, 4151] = 2.19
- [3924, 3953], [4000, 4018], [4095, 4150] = -1.97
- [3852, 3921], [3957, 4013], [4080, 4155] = 4.03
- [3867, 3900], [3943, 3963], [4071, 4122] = 2.23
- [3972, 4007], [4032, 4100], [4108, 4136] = 3.17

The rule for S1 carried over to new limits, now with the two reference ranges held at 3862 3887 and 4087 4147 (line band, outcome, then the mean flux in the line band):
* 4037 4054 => 1.0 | 11.6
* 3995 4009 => 0.2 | 12.4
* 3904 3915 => 1.1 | 11.8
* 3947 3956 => 0.7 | 11.8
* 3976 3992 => 1.8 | 11.3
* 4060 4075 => 0.1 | 12.2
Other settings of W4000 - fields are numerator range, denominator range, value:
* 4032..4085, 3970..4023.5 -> 1.01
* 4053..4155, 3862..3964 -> 1.02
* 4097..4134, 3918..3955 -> 1.15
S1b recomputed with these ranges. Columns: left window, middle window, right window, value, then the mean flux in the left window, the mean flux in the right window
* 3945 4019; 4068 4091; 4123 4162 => -0.042 mag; 11.5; 11.5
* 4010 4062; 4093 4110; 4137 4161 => -0.014 mag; 11.8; 11.2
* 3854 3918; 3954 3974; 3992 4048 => 0.170 mag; 12.4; 12.1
